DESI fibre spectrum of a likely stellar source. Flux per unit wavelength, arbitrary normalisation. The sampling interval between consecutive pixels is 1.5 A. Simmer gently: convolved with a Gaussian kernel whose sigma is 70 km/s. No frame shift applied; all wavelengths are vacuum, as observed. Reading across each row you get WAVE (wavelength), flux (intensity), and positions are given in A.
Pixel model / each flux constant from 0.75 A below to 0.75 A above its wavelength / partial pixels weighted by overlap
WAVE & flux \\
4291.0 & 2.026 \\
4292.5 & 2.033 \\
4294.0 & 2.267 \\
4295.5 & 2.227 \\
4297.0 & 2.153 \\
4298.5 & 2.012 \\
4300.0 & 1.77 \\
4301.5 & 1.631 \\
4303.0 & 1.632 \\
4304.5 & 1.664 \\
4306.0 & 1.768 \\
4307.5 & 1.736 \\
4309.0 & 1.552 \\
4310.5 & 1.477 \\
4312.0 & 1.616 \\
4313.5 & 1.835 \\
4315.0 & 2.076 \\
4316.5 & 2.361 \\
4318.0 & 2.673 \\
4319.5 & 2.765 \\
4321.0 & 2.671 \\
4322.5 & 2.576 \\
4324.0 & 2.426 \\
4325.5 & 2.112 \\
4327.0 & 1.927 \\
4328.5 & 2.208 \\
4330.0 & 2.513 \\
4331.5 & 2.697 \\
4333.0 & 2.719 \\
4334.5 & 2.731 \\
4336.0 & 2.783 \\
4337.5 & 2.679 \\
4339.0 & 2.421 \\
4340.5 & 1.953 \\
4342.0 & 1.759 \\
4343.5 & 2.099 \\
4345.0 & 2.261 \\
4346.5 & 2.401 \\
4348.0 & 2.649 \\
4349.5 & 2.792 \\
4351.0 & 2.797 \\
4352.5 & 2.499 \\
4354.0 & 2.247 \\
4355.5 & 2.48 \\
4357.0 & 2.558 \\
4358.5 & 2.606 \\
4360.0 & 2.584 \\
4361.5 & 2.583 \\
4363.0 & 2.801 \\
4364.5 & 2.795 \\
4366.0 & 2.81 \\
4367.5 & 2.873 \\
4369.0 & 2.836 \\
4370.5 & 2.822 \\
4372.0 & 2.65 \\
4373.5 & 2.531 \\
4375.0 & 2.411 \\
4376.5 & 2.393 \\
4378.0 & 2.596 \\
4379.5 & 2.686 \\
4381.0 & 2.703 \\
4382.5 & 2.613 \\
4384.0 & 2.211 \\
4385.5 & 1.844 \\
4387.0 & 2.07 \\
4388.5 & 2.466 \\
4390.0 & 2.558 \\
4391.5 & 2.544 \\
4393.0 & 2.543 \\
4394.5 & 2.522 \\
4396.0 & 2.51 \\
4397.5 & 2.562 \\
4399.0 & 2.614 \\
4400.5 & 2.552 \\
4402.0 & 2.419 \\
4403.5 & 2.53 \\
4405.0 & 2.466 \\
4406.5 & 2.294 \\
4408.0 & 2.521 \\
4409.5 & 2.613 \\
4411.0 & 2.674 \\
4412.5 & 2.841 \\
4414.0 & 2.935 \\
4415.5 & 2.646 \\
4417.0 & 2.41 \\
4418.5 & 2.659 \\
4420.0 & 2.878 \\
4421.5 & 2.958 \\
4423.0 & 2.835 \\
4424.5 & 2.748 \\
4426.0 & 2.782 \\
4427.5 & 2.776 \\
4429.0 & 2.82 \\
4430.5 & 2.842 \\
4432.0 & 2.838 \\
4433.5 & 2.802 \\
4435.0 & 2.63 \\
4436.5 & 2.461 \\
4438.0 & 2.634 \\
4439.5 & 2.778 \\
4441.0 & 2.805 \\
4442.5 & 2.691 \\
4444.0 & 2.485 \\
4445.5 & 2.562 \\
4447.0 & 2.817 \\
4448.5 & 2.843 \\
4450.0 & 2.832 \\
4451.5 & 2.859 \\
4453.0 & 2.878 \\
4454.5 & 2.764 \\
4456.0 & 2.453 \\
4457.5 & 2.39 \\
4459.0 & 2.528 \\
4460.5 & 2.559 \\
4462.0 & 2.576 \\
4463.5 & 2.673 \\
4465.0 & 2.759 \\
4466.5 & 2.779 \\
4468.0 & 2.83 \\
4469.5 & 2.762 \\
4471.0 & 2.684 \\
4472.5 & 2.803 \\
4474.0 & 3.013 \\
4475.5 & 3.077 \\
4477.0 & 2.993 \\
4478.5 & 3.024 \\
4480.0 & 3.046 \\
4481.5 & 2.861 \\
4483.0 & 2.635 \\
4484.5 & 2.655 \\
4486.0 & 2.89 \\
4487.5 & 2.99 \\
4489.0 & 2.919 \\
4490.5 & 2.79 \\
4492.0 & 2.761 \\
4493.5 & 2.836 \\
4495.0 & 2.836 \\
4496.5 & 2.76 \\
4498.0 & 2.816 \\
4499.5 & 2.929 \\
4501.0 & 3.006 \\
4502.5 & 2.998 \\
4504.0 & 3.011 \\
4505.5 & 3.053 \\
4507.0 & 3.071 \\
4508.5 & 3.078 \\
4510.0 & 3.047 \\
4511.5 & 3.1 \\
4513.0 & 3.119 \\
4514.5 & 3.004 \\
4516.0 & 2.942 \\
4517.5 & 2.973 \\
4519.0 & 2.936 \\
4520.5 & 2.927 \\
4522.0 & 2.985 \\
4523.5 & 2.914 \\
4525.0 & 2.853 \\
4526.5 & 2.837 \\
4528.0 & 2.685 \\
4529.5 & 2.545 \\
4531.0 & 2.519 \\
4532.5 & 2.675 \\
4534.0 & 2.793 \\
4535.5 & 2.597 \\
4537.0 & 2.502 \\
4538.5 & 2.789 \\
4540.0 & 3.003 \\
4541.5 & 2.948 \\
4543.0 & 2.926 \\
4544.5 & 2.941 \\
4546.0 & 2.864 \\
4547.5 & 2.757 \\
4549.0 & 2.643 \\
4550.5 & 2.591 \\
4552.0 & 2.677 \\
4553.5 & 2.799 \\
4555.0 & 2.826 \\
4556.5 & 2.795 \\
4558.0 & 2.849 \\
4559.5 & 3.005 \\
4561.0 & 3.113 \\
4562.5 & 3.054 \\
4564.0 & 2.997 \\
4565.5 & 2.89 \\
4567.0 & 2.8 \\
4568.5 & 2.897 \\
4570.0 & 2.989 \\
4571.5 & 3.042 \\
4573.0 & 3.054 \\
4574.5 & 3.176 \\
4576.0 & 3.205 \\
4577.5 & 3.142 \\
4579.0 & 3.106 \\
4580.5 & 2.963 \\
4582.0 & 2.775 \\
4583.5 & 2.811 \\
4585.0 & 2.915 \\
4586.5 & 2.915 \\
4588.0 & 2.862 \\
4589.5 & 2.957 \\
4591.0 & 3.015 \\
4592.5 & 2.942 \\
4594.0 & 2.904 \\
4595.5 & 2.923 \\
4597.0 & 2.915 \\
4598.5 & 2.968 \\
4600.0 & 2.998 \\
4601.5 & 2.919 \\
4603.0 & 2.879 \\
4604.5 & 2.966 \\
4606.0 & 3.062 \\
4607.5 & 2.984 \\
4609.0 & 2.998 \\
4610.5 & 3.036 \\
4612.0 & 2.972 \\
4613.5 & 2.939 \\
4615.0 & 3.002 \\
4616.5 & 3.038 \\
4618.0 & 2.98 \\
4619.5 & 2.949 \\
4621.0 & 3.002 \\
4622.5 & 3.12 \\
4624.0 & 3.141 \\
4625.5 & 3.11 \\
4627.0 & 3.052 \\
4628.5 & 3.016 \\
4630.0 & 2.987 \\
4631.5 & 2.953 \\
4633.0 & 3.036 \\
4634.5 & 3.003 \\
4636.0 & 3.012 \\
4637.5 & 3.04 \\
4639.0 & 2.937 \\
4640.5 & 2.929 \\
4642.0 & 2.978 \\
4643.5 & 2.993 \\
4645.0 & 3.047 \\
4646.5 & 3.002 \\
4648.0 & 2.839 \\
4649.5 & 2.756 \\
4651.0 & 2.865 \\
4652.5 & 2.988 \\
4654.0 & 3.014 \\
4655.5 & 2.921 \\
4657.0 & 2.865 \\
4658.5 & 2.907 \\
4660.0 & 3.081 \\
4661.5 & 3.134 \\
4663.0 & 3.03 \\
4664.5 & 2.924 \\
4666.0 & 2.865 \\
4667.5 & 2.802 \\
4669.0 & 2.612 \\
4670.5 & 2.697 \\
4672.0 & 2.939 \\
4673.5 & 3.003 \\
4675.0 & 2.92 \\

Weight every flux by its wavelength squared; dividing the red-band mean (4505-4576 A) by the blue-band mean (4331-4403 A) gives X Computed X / 1.24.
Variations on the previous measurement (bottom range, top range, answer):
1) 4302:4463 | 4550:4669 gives 1.30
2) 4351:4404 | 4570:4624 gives 1.29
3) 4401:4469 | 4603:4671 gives 1.21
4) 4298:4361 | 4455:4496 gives 1.32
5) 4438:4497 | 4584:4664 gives 1.15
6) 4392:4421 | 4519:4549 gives 1.14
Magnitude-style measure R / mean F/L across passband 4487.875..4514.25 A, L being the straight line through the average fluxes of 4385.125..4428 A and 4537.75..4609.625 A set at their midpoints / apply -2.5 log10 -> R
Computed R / -0.07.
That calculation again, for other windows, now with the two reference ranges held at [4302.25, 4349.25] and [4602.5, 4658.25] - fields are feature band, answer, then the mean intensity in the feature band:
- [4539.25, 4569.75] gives -0.03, 2.87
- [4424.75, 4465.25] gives -0.07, 2.7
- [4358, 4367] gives -0.17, 2.7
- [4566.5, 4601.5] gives -0.04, 2.97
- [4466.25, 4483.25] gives -0.11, 2.89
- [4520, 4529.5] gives -0.05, 2.84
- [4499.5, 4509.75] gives -0.14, 3.03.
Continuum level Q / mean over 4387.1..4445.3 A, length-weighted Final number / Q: 2.64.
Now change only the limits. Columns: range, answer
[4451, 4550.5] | 2.83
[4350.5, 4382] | 2.63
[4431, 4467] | 2.68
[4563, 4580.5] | 3.02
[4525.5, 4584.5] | 2.86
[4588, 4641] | 2.99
